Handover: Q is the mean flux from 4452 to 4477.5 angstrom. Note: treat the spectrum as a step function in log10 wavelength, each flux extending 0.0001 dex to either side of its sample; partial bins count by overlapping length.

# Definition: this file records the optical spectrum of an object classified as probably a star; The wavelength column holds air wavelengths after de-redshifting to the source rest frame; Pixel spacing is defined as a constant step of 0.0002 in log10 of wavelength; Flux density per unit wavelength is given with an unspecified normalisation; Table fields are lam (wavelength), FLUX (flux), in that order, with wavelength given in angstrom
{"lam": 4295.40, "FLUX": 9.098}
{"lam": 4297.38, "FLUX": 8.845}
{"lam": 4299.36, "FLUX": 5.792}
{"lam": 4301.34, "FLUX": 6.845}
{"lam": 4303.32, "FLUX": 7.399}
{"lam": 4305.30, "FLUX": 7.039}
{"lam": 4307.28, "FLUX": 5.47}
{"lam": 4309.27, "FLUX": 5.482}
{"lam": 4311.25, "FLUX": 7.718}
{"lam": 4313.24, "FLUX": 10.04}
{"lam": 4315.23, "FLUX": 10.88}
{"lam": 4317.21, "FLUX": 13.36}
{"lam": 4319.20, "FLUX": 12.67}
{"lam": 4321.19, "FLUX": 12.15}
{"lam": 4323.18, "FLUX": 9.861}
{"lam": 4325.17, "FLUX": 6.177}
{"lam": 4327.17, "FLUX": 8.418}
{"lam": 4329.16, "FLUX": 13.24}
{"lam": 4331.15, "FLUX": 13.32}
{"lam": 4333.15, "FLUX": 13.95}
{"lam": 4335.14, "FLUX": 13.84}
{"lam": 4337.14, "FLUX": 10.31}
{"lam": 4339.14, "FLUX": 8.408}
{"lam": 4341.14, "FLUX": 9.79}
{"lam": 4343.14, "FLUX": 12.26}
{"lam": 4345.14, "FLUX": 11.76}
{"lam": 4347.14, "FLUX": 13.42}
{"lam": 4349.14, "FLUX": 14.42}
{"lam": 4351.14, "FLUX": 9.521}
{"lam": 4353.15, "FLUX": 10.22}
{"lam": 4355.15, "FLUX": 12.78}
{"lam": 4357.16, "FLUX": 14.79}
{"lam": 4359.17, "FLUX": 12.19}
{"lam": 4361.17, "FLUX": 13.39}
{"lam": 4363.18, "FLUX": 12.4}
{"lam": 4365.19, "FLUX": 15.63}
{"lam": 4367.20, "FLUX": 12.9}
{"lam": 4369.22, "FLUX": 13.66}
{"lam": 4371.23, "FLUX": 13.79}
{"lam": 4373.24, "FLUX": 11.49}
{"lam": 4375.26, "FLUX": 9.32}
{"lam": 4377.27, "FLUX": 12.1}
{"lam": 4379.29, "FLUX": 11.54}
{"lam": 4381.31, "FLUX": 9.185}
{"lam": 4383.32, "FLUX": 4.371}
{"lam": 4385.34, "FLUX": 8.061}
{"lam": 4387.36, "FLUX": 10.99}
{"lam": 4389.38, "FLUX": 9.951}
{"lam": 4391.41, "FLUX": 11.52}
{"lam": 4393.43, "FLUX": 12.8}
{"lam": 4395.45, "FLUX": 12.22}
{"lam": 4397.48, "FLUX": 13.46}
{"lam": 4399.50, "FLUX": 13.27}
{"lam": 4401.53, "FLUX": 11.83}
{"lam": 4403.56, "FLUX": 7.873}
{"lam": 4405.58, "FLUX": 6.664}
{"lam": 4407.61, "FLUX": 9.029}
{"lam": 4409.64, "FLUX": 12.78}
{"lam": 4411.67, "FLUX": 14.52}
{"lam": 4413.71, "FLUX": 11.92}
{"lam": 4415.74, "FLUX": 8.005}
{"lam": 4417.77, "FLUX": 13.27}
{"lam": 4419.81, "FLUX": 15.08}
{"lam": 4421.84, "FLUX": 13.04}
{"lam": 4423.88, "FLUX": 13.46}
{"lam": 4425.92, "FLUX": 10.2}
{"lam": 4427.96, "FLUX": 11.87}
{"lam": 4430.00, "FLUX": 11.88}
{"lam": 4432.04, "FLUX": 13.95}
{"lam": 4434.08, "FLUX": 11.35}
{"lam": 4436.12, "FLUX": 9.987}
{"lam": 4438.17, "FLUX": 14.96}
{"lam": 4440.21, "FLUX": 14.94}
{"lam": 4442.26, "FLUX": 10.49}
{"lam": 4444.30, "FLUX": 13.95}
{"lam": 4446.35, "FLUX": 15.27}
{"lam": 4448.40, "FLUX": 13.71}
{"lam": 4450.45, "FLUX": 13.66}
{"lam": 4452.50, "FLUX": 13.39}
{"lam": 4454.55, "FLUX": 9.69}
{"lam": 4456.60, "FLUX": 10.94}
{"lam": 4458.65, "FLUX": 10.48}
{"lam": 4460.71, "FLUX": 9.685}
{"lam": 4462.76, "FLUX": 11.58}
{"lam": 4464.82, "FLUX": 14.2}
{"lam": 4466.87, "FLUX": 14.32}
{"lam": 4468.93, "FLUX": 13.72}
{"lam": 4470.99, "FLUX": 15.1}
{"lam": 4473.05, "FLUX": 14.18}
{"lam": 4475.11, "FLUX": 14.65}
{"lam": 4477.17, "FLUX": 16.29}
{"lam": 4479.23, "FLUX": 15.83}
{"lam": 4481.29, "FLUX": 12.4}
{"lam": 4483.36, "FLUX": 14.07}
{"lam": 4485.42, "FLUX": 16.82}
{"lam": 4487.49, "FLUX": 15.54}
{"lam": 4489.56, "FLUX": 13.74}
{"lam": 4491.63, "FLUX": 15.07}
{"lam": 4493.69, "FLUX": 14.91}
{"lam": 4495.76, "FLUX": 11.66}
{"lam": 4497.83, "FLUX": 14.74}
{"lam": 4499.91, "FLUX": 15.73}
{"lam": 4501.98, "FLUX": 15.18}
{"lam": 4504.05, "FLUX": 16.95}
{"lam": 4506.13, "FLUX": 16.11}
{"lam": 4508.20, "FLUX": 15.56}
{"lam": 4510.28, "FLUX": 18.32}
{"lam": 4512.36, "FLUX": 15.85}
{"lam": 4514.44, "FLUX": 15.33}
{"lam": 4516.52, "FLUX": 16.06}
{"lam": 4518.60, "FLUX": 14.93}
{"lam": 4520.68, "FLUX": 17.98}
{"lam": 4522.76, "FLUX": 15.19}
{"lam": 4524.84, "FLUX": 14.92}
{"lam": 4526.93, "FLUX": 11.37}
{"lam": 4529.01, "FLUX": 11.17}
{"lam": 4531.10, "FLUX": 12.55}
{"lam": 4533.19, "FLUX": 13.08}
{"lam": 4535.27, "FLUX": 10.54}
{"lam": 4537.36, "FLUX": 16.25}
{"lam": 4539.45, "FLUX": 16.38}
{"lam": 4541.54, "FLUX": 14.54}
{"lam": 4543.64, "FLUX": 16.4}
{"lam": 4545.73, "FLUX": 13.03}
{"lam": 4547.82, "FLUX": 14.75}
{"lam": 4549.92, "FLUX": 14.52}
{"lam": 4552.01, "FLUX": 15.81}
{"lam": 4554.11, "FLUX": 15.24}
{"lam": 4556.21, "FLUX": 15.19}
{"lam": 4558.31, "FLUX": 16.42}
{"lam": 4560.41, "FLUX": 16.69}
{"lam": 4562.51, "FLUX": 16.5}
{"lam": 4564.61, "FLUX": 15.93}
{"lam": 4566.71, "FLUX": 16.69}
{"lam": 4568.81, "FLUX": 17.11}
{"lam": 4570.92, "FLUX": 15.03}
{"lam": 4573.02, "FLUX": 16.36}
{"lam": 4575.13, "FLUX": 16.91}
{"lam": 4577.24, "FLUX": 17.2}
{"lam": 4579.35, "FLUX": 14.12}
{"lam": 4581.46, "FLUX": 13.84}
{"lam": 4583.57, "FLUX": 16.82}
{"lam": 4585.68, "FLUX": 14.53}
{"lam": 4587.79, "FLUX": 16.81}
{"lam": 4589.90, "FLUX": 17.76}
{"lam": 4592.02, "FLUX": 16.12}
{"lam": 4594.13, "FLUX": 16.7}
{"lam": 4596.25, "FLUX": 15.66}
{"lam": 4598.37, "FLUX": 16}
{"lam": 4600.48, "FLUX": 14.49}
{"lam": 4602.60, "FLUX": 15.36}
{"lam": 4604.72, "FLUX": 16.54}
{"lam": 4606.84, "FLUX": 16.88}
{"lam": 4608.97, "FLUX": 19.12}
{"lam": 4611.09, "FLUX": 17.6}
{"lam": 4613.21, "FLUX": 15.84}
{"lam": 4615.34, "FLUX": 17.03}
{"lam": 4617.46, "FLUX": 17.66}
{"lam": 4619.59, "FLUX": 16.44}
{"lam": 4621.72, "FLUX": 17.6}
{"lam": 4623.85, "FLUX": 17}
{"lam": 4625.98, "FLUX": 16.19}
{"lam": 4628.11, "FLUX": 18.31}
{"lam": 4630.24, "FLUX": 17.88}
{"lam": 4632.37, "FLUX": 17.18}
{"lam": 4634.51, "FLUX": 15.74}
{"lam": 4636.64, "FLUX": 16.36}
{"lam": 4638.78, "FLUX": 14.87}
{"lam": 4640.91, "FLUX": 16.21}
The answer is 12.8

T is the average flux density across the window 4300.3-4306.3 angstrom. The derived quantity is 7.09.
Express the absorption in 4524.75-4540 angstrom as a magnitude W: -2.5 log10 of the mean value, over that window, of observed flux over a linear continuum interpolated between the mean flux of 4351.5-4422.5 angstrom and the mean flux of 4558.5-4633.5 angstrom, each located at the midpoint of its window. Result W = 0.15 mag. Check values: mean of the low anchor 11.6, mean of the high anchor 16.5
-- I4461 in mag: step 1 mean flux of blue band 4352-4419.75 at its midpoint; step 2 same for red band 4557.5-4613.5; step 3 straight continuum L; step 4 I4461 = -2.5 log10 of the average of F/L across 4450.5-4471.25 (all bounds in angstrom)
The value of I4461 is 0.09 mag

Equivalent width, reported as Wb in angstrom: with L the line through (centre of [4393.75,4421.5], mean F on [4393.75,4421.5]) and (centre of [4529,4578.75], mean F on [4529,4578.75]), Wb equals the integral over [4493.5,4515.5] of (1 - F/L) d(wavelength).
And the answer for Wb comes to -2.3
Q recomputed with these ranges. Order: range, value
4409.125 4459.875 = 12.5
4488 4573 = 15.1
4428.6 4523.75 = 14.1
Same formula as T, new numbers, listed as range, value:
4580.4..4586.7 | 15.1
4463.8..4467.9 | 14.3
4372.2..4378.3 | 11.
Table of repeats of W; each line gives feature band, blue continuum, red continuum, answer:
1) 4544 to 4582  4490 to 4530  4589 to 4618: 0.02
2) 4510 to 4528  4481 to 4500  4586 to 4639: -0.03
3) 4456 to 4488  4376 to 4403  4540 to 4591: -0.05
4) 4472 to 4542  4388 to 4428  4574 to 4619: -0.06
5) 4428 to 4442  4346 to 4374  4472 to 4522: 0.13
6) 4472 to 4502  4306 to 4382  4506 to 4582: -0.04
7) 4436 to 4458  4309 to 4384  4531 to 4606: 0.03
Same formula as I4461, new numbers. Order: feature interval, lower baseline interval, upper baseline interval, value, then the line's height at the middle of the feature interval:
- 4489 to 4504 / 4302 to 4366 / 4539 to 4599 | -0.02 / 14.3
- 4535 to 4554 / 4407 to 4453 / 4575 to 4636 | 0.02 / 15.2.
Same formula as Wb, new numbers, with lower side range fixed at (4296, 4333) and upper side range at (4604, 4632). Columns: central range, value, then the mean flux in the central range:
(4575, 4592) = 0.4 angstrom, 16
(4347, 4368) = -5.0 angstrom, 12.9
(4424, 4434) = 0.2 angstrom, 12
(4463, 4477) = -1.0 angstrom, 14.3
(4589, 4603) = 0.5 angstrom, 16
